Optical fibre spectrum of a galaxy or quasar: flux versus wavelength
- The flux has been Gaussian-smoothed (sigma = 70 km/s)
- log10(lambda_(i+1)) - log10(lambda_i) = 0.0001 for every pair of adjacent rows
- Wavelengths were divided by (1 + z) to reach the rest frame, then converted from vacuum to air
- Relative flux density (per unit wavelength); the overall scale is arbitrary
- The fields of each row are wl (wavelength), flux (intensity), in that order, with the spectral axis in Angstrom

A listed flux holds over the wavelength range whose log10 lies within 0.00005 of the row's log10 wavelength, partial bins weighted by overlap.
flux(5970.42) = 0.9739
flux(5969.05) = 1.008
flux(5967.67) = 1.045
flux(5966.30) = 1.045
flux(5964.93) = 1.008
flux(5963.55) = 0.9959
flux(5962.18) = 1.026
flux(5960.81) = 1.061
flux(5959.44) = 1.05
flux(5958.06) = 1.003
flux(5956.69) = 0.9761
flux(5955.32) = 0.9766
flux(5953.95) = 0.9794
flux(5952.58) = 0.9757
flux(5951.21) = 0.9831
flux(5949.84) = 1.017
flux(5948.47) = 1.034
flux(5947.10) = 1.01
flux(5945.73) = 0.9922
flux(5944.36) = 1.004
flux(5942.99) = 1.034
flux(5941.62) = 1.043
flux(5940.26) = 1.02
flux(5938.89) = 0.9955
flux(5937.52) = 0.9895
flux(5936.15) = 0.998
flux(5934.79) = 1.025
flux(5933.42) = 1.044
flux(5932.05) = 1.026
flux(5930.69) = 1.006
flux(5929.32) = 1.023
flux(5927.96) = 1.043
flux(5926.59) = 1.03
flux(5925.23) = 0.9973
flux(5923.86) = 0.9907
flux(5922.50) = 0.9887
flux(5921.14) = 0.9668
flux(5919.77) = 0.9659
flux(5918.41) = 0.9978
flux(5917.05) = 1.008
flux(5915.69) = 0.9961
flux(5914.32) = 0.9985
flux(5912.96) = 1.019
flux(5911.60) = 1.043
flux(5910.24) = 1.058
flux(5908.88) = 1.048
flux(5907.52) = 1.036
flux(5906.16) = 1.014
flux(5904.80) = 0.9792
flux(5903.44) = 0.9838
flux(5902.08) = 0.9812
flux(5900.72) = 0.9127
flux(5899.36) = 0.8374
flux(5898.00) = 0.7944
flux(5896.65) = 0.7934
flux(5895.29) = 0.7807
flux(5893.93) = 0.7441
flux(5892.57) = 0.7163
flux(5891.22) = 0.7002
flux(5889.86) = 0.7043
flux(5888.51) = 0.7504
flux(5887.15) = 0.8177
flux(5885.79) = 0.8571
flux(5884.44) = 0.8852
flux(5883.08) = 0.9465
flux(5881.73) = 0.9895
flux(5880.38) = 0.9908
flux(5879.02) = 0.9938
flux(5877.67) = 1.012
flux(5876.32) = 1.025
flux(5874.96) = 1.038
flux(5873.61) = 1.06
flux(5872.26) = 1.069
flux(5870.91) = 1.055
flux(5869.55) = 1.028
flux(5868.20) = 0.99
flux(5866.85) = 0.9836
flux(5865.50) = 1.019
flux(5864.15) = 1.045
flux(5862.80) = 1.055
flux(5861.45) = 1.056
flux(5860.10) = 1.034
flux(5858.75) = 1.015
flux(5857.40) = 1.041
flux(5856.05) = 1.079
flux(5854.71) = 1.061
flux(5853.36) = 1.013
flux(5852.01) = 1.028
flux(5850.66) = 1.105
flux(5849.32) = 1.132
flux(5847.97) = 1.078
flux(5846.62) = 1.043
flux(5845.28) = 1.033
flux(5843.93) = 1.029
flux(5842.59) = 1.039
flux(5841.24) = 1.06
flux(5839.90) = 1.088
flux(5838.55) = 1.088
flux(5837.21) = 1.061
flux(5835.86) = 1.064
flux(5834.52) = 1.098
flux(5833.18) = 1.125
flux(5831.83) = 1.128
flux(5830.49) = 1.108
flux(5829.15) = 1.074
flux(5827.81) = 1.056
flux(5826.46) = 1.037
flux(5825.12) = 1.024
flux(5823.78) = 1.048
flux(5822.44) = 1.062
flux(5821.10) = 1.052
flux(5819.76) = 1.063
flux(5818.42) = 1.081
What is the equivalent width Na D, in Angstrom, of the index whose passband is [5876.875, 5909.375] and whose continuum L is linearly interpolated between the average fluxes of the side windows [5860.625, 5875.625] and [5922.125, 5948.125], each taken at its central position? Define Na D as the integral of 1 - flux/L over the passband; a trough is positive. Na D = 4.5 Angstrom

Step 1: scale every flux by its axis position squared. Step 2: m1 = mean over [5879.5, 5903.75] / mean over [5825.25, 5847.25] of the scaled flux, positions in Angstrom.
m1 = 0.80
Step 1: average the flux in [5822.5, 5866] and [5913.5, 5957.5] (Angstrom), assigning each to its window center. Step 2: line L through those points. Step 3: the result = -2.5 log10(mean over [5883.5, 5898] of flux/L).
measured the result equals 0.31 mag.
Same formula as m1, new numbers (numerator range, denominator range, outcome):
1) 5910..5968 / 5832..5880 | 0.99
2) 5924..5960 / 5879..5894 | 1.23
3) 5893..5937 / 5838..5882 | 0.95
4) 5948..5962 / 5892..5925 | 1.08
